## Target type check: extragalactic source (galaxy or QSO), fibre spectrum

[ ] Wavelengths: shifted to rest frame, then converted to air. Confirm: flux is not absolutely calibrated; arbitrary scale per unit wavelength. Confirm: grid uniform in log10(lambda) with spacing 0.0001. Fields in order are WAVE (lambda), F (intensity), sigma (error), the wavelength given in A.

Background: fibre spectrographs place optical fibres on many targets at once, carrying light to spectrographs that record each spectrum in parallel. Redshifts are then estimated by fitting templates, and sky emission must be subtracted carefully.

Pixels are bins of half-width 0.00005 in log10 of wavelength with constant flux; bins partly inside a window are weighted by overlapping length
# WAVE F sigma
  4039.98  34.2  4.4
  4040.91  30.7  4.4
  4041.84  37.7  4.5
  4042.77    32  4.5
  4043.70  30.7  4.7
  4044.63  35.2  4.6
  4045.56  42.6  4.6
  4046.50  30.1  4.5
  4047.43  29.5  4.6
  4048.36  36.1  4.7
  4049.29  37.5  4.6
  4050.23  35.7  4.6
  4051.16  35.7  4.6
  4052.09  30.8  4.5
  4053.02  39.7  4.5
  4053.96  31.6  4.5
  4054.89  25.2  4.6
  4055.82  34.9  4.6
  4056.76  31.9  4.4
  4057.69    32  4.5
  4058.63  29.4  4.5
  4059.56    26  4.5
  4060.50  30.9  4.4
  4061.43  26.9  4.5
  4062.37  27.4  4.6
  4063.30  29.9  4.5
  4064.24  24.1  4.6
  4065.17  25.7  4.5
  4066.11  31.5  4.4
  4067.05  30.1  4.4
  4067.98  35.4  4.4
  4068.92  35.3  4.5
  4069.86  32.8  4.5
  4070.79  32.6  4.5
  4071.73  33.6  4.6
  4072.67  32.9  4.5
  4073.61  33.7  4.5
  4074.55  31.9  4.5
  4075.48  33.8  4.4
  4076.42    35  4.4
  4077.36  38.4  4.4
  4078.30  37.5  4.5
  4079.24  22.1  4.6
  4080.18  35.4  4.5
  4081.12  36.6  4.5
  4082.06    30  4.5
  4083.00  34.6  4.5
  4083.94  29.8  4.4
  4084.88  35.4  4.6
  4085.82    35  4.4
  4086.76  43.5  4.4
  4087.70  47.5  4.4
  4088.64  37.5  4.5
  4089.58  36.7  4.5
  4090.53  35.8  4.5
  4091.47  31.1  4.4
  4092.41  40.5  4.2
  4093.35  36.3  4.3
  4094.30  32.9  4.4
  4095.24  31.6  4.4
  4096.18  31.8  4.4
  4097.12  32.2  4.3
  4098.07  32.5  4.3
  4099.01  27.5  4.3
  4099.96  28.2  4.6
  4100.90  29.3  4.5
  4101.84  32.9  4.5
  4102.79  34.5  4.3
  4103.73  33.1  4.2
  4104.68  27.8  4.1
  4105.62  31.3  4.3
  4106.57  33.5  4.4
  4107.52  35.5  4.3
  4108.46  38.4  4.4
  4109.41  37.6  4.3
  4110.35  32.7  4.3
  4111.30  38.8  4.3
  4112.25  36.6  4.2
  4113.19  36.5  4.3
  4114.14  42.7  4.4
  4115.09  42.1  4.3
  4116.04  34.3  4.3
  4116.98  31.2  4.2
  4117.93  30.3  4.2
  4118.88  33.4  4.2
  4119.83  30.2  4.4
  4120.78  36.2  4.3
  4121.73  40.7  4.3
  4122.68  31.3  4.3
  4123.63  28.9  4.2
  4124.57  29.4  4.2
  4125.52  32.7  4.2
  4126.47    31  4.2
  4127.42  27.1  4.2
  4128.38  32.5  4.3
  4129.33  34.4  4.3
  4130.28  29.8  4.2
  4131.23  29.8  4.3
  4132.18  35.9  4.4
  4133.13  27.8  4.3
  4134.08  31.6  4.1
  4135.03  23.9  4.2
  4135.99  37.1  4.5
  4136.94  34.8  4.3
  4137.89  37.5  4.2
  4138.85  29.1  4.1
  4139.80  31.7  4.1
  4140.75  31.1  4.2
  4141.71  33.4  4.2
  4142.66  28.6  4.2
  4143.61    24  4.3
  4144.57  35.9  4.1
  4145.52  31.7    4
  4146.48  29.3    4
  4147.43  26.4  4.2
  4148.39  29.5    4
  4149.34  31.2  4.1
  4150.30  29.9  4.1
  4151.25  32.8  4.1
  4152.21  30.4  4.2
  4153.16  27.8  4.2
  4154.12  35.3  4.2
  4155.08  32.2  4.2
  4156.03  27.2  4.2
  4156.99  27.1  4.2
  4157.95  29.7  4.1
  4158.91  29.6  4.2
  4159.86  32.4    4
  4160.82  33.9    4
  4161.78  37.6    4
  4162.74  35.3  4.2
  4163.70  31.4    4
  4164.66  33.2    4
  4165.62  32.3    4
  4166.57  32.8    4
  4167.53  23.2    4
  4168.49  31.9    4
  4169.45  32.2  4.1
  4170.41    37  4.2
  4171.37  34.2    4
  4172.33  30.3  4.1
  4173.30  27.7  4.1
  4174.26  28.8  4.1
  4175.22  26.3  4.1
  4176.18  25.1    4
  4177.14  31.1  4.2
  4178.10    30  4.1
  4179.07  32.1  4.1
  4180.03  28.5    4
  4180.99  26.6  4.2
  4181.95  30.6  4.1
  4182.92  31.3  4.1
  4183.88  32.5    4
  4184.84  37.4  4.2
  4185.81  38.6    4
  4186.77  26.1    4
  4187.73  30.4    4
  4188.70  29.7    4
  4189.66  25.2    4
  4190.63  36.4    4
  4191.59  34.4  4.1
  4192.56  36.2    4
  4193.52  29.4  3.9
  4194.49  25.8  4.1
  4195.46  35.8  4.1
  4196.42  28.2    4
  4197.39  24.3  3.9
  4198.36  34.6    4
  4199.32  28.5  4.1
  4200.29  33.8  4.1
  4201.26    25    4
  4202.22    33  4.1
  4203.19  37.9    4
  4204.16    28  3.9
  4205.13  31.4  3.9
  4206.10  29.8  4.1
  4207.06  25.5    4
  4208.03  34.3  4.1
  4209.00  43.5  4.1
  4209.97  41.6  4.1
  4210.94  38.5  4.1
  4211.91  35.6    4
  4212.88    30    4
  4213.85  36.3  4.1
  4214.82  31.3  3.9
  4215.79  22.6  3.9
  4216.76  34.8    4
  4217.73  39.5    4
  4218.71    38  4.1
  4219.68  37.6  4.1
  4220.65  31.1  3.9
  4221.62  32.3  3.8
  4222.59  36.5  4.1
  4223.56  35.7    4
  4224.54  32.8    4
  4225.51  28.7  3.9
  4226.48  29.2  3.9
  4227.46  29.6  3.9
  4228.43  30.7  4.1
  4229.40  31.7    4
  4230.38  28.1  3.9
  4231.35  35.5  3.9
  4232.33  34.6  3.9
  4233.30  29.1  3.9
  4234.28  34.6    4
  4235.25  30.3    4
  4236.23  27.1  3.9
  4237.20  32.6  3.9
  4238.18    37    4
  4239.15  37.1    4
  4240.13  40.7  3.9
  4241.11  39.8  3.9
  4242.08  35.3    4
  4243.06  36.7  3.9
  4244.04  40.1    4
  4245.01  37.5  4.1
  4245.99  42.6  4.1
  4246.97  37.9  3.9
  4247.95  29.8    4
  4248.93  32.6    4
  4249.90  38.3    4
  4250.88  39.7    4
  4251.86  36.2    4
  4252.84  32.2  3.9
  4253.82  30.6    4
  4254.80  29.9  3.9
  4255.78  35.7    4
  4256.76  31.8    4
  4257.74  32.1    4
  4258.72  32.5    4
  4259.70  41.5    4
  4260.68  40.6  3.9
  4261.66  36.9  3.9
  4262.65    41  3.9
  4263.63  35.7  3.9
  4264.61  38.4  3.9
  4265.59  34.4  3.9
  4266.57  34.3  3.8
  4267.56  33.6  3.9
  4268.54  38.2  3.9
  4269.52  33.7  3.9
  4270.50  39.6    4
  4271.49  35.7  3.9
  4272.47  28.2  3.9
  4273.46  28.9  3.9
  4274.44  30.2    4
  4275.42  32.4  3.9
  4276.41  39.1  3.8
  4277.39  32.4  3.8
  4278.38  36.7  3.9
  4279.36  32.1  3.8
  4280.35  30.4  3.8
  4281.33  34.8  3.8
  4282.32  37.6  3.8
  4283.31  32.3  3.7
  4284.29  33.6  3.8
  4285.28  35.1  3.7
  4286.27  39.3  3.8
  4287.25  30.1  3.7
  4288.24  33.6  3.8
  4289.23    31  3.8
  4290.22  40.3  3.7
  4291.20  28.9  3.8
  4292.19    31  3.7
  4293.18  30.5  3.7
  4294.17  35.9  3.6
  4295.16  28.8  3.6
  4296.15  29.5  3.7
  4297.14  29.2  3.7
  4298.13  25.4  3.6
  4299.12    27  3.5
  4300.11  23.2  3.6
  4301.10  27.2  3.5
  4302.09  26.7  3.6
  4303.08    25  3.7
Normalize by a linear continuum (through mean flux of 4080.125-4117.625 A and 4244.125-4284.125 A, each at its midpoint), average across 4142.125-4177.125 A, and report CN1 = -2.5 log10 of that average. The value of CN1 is 0.138 mag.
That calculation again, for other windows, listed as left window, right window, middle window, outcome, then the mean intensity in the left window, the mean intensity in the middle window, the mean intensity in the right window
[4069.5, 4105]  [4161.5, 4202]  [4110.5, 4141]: -0.015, 33.8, 33.1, 31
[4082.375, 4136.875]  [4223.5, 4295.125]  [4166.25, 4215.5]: 0.083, 33.7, 31.5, 34.3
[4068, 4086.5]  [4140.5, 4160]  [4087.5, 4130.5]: -0.055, 33.6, 33.8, 30.2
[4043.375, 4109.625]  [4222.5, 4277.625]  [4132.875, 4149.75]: 0.094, 33.1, 30.8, 34.5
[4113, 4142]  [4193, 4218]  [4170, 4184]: 0.083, 32.8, 30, 32.2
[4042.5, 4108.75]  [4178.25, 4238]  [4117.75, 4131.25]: 0.026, 33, 31.9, 32.2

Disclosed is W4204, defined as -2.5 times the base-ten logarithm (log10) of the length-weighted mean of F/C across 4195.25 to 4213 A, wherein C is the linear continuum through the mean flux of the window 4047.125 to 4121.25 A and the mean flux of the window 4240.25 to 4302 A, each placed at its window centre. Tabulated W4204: 0.04 mag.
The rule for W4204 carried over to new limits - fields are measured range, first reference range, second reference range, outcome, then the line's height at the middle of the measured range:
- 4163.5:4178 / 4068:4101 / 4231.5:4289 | 0.134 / 34.5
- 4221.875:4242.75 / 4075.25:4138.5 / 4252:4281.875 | 0.036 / 34.3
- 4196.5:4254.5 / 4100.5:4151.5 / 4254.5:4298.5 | -0.008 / 33.4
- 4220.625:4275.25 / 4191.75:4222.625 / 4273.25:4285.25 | -0.039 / 33.2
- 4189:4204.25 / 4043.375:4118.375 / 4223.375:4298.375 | 0.091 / 33.8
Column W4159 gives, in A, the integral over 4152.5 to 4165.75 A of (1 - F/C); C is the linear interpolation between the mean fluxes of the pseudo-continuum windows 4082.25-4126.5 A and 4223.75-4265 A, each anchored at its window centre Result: 1.0 A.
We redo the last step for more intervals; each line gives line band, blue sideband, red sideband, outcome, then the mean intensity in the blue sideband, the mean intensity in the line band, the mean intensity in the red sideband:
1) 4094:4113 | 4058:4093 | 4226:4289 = 0.21 A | 33.2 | 33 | 34.5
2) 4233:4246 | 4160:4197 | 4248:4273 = -0.52 A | 31.3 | 35.6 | 35.2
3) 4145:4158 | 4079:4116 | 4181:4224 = 1.37 A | 34.6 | 30.1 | 32.6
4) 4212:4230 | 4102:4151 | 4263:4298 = 0.25 A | 32.6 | 32.7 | 33.5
